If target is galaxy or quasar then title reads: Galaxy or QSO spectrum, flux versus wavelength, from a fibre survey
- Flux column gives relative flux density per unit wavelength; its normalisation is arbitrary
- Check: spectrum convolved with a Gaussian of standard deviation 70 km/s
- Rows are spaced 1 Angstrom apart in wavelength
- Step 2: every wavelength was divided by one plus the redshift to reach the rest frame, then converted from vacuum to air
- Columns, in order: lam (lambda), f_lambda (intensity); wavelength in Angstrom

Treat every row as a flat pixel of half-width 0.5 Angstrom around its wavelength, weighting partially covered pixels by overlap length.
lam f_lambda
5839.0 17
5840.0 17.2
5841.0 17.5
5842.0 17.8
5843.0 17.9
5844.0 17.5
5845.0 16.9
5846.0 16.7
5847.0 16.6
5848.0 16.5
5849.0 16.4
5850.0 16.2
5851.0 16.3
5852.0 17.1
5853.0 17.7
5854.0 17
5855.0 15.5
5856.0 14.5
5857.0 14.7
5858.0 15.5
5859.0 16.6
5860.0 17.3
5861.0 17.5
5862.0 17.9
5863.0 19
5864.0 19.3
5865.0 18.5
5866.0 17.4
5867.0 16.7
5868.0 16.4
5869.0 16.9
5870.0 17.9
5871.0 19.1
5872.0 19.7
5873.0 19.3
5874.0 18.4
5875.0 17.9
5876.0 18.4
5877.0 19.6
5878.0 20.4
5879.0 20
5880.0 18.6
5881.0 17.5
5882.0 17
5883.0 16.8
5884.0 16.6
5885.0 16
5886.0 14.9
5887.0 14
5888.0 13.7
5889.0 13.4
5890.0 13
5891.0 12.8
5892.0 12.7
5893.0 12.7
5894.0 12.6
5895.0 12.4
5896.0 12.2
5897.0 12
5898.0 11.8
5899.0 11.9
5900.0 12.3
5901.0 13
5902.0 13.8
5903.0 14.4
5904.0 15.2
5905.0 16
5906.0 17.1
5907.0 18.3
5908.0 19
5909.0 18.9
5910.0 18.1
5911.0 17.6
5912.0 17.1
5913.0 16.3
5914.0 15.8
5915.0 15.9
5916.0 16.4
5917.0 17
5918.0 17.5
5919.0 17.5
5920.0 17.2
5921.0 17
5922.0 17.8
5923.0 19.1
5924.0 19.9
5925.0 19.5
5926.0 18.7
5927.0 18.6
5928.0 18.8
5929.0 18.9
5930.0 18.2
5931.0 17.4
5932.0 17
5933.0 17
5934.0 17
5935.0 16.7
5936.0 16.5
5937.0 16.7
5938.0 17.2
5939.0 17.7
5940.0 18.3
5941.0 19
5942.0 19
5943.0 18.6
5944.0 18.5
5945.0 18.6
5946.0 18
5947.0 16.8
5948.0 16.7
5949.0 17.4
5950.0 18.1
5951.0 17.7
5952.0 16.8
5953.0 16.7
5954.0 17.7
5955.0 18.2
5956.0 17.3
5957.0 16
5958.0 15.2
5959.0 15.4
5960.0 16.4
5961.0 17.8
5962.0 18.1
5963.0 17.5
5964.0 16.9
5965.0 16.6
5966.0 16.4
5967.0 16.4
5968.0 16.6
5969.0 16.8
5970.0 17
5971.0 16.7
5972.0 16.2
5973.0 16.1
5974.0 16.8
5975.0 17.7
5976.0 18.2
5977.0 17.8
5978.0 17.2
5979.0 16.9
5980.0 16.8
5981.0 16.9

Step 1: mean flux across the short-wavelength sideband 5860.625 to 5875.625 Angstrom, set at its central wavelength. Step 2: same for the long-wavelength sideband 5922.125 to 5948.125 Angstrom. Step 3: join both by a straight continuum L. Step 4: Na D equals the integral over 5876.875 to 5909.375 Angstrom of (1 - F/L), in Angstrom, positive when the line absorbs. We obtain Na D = 5.37 Angstrom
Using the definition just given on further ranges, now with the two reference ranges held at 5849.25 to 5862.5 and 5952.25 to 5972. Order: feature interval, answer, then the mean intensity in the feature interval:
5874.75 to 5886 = -1.0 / 17.9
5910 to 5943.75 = -2.0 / 17.7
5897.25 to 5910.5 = 1.0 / 15.3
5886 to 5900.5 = 3.3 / 12.8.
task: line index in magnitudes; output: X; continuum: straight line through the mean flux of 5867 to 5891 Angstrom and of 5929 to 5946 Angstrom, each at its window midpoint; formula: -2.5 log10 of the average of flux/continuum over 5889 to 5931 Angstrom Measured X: 0.10 mag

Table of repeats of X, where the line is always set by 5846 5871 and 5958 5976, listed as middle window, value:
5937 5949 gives -0.07 mag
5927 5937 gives -0.04 mag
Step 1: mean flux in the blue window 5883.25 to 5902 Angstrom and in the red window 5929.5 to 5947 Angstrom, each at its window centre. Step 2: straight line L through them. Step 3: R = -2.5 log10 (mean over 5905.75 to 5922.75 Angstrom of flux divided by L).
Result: -0.13 mag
